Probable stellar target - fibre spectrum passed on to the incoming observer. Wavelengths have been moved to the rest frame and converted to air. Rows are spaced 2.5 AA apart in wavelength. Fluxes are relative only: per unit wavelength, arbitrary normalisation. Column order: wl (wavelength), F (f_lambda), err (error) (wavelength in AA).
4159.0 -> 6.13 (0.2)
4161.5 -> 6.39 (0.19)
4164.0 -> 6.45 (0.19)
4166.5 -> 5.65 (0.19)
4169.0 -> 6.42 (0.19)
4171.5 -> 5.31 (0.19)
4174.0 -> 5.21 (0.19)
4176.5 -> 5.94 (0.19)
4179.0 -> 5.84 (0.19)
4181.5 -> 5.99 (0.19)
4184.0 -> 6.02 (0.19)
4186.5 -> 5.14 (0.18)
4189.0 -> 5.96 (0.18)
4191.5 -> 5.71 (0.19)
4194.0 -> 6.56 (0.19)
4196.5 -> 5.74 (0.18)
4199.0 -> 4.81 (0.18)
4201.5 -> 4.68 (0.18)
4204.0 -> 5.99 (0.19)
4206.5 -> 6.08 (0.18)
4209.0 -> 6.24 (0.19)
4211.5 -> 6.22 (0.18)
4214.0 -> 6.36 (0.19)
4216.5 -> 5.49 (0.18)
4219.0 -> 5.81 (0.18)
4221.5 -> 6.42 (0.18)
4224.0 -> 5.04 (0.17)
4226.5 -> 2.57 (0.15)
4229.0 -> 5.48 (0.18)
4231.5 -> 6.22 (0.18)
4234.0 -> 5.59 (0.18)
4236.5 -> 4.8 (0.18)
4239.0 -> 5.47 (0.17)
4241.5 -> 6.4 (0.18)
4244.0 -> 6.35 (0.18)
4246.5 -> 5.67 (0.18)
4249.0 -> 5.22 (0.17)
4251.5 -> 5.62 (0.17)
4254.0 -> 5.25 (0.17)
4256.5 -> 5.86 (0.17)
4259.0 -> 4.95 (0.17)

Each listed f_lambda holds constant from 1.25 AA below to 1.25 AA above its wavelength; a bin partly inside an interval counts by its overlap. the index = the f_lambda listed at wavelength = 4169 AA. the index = 6.42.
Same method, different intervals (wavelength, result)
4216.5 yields 5.49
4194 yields 6.56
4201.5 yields 4.68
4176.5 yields 5.94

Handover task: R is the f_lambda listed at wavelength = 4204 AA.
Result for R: 5.99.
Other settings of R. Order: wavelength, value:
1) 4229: 5.48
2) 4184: 6.02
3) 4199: 4.81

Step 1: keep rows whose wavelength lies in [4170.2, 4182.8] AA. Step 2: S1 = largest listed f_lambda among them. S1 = 5.99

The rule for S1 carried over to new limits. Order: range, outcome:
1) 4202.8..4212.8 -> 6.24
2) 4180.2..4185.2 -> 6.02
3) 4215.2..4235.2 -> 6.42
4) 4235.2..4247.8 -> 6.4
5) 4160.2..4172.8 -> 6.45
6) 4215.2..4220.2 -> 5.81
